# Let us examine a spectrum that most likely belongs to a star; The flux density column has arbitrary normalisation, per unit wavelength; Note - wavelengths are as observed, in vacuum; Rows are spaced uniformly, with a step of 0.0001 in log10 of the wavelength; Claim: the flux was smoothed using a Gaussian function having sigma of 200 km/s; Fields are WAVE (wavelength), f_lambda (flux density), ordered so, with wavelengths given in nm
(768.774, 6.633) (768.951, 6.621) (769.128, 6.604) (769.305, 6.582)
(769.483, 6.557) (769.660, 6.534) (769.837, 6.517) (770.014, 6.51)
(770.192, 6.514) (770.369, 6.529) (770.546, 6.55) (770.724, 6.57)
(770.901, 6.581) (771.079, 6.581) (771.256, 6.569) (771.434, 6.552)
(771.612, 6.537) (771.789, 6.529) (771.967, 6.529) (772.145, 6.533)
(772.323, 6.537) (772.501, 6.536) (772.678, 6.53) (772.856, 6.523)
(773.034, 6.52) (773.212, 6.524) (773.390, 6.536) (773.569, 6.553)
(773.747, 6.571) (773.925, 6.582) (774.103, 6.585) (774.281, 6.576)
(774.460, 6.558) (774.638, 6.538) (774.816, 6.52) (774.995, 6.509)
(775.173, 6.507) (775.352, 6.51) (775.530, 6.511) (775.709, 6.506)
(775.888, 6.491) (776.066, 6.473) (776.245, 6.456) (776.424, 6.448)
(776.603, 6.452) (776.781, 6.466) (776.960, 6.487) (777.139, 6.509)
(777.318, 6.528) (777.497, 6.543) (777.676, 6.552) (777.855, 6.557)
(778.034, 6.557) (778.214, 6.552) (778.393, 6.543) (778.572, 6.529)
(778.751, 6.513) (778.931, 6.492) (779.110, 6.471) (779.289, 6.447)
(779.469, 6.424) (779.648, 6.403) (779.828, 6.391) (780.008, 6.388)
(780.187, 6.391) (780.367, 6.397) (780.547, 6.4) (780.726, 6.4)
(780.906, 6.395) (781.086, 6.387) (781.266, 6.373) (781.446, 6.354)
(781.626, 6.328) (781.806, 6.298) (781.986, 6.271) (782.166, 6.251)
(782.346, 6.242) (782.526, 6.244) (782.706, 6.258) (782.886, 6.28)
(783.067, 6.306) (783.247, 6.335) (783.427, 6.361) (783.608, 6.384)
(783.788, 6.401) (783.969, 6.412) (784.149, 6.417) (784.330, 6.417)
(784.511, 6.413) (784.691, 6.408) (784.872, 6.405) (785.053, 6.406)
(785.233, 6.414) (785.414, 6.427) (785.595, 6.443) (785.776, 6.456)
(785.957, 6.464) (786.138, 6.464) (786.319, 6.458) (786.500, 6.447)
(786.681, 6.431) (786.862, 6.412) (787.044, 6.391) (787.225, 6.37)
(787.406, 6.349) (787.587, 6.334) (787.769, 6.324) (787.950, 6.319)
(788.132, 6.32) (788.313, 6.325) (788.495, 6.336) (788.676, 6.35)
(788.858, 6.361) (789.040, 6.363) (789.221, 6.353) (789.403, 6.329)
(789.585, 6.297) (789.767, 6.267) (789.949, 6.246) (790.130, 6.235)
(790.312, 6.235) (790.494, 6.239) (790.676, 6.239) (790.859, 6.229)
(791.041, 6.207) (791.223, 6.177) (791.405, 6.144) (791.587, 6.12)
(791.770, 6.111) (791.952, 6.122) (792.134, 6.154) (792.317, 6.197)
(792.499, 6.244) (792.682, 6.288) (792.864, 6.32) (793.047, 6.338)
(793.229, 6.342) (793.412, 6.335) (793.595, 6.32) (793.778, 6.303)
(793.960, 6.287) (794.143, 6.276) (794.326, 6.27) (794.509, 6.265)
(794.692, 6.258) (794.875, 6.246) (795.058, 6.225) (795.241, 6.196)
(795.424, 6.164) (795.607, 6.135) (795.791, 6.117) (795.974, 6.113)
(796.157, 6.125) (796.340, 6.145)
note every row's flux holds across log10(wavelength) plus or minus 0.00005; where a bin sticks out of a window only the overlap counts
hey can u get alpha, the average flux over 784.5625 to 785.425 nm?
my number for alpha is 6.42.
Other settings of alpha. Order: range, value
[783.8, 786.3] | 6.43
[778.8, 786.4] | 6.38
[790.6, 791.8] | 6.17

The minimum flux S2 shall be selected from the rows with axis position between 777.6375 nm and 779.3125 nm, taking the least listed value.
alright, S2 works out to 6.447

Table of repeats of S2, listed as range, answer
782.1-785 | 6.242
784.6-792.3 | 6.111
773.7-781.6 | 6.354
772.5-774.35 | 6.52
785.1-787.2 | 6.391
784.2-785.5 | 6.405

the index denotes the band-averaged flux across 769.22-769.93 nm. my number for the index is 6.55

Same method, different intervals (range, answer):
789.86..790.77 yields 6.24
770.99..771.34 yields 6.58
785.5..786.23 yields 6.45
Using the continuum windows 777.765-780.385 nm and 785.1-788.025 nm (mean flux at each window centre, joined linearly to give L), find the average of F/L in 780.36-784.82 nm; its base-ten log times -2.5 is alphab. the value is 0.02 mag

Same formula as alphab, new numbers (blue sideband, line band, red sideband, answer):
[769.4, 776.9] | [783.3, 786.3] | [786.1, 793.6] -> -0.01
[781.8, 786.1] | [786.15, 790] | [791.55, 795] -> -0.01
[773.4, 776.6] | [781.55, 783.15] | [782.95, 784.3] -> 0.02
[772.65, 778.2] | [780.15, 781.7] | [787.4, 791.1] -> 0.01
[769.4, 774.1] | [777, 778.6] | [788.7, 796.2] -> -0.01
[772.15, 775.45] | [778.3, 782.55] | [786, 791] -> 0.01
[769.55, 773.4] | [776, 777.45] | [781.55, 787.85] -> 0.00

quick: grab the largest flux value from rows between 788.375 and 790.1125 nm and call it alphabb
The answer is 6.363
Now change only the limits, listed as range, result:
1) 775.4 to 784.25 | 6.557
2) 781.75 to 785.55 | 6.427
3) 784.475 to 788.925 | 6.464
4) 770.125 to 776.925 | 6.585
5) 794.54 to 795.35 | 6.258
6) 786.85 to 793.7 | 6.412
